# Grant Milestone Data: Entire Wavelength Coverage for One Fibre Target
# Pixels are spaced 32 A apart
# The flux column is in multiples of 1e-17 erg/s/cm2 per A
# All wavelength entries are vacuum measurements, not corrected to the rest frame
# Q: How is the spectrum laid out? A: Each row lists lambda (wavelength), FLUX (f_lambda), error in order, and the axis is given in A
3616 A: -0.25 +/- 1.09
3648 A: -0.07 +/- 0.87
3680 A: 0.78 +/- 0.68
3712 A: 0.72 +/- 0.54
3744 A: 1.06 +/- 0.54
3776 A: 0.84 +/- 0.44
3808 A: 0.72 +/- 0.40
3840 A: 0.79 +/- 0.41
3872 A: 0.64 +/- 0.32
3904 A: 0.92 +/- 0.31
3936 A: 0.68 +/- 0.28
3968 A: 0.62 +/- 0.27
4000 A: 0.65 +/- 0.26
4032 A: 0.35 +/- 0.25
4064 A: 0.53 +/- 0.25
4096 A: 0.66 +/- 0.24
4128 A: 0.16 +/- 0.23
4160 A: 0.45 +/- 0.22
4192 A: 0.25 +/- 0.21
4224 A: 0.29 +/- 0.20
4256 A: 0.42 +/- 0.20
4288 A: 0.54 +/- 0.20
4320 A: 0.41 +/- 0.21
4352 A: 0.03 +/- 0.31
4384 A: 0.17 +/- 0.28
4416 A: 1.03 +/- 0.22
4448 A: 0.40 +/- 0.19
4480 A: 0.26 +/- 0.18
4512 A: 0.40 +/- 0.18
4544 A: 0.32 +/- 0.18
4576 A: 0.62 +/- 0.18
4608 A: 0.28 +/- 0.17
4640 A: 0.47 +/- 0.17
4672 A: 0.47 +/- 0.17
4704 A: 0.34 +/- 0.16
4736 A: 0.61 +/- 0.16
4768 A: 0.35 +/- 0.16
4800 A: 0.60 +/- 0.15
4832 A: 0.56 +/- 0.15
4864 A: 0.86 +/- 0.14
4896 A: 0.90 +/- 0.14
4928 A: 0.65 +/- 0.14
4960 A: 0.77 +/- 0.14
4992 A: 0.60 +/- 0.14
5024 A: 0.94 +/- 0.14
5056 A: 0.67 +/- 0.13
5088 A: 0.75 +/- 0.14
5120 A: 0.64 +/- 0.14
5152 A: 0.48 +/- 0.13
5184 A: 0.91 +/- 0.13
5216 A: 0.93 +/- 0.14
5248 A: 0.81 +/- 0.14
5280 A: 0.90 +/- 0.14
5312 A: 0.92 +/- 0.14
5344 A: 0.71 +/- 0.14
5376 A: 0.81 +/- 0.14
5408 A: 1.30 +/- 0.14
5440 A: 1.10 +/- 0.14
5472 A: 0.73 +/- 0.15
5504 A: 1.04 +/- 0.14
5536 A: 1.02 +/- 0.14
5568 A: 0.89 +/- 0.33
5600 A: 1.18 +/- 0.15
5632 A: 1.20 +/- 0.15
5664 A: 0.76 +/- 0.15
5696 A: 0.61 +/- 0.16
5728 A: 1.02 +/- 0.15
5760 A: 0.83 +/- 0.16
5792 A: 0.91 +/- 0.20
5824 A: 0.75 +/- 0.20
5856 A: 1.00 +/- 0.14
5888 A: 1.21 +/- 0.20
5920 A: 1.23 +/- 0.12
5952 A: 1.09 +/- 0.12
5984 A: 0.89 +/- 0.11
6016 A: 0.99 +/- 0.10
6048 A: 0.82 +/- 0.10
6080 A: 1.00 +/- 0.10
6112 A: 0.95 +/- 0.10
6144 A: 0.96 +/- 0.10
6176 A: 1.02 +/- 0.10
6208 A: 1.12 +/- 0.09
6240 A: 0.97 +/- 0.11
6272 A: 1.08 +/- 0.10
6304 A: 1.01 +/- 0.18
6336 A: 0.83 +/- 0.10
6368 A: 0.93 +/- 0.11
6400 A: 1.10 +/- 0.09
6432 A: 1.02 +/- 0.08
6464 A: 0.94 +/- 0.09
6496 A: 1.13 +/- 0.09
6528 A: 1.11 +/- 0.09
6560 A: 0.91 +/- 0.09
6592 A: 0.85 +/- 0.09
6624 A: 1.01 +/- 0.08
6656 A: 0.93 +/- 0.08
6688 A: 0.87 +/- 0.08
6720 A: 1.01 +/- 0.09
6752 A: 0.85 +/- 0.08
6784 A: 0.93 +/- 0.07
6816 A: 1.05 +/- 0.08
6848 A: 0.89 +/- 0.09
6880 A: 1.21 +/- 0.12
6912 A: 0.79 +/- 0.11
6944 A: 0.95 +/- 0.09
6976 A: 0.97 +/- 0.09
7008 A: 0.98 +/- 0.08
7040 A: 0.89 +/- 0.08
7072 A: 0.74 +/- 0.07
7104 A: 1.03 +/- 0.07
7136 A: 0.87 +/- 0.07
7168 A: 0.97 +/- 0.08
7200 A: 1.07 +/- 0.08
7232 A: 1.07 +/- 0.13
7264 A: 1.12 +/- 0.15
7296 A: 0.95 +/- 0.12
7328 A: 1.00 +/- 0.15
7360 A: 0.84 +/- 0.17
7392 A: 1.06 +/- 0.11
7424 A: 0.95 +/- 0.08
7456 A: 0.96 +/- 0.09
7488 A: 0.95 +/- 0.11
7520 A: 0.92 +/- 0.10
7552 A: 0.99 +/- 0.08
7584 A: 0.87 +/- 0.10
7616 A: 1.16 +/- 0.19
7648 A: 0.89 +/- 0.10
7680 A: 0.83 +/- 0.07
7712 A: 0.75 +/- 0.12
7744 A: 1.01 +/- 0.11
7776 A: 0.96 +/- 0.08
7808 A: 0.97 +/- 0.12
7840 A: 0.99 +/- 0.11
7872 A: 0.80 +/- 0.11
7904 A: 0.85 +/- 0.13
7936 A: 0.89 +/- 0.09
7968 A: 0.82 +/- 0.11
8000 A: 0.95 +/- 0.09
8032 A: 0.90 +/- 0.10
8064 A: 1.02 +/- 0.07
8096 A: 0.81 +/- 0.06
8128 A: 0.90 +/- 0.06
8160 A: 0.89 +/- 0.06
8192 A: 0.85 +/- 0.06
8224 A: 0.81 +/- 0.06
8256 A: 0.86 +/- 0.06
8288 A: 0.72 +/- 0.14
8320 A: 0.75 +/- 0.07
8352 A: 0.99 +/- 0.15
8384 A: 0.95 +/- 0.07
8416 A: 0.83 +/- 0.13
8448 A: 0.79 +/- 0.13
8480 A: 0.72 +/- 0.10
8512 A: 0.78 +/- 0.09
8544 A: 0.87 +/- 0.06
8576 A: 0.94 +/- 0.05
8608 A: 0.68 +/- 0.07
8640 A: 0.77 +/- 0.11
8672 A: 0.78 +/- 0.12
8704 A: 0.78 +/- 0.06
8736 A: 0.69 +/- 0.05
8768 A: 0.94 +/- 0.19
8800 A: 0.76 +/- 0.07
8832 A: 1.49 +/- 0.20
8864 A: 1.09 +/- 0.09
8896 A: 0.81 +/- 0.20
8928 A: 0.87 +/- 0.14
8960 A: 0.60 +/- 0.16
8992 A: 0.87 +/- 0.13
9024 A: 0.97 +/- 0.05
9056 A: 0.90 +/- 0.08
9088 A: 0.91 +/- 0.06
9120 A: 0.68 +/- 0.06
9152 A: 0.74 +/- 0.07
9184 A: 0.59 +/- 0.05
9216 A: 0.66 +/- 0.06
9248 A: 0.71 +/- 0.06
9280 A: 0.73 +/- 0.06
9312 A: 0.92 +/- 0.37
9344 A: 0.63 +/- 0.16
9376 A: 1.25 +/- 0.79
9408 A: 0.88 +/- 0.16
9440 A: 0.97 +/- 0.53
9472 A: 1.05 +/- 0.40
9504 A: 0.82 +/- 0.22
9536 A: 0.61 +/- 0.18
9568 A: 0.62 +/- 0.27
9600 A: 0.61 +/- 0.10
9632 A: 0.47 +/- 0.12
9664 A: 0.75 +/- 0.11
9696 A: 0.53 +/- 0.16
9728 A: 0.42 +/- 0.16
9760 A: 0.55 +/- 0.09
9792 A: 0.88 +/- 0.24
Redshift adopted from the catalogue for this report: 0.35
